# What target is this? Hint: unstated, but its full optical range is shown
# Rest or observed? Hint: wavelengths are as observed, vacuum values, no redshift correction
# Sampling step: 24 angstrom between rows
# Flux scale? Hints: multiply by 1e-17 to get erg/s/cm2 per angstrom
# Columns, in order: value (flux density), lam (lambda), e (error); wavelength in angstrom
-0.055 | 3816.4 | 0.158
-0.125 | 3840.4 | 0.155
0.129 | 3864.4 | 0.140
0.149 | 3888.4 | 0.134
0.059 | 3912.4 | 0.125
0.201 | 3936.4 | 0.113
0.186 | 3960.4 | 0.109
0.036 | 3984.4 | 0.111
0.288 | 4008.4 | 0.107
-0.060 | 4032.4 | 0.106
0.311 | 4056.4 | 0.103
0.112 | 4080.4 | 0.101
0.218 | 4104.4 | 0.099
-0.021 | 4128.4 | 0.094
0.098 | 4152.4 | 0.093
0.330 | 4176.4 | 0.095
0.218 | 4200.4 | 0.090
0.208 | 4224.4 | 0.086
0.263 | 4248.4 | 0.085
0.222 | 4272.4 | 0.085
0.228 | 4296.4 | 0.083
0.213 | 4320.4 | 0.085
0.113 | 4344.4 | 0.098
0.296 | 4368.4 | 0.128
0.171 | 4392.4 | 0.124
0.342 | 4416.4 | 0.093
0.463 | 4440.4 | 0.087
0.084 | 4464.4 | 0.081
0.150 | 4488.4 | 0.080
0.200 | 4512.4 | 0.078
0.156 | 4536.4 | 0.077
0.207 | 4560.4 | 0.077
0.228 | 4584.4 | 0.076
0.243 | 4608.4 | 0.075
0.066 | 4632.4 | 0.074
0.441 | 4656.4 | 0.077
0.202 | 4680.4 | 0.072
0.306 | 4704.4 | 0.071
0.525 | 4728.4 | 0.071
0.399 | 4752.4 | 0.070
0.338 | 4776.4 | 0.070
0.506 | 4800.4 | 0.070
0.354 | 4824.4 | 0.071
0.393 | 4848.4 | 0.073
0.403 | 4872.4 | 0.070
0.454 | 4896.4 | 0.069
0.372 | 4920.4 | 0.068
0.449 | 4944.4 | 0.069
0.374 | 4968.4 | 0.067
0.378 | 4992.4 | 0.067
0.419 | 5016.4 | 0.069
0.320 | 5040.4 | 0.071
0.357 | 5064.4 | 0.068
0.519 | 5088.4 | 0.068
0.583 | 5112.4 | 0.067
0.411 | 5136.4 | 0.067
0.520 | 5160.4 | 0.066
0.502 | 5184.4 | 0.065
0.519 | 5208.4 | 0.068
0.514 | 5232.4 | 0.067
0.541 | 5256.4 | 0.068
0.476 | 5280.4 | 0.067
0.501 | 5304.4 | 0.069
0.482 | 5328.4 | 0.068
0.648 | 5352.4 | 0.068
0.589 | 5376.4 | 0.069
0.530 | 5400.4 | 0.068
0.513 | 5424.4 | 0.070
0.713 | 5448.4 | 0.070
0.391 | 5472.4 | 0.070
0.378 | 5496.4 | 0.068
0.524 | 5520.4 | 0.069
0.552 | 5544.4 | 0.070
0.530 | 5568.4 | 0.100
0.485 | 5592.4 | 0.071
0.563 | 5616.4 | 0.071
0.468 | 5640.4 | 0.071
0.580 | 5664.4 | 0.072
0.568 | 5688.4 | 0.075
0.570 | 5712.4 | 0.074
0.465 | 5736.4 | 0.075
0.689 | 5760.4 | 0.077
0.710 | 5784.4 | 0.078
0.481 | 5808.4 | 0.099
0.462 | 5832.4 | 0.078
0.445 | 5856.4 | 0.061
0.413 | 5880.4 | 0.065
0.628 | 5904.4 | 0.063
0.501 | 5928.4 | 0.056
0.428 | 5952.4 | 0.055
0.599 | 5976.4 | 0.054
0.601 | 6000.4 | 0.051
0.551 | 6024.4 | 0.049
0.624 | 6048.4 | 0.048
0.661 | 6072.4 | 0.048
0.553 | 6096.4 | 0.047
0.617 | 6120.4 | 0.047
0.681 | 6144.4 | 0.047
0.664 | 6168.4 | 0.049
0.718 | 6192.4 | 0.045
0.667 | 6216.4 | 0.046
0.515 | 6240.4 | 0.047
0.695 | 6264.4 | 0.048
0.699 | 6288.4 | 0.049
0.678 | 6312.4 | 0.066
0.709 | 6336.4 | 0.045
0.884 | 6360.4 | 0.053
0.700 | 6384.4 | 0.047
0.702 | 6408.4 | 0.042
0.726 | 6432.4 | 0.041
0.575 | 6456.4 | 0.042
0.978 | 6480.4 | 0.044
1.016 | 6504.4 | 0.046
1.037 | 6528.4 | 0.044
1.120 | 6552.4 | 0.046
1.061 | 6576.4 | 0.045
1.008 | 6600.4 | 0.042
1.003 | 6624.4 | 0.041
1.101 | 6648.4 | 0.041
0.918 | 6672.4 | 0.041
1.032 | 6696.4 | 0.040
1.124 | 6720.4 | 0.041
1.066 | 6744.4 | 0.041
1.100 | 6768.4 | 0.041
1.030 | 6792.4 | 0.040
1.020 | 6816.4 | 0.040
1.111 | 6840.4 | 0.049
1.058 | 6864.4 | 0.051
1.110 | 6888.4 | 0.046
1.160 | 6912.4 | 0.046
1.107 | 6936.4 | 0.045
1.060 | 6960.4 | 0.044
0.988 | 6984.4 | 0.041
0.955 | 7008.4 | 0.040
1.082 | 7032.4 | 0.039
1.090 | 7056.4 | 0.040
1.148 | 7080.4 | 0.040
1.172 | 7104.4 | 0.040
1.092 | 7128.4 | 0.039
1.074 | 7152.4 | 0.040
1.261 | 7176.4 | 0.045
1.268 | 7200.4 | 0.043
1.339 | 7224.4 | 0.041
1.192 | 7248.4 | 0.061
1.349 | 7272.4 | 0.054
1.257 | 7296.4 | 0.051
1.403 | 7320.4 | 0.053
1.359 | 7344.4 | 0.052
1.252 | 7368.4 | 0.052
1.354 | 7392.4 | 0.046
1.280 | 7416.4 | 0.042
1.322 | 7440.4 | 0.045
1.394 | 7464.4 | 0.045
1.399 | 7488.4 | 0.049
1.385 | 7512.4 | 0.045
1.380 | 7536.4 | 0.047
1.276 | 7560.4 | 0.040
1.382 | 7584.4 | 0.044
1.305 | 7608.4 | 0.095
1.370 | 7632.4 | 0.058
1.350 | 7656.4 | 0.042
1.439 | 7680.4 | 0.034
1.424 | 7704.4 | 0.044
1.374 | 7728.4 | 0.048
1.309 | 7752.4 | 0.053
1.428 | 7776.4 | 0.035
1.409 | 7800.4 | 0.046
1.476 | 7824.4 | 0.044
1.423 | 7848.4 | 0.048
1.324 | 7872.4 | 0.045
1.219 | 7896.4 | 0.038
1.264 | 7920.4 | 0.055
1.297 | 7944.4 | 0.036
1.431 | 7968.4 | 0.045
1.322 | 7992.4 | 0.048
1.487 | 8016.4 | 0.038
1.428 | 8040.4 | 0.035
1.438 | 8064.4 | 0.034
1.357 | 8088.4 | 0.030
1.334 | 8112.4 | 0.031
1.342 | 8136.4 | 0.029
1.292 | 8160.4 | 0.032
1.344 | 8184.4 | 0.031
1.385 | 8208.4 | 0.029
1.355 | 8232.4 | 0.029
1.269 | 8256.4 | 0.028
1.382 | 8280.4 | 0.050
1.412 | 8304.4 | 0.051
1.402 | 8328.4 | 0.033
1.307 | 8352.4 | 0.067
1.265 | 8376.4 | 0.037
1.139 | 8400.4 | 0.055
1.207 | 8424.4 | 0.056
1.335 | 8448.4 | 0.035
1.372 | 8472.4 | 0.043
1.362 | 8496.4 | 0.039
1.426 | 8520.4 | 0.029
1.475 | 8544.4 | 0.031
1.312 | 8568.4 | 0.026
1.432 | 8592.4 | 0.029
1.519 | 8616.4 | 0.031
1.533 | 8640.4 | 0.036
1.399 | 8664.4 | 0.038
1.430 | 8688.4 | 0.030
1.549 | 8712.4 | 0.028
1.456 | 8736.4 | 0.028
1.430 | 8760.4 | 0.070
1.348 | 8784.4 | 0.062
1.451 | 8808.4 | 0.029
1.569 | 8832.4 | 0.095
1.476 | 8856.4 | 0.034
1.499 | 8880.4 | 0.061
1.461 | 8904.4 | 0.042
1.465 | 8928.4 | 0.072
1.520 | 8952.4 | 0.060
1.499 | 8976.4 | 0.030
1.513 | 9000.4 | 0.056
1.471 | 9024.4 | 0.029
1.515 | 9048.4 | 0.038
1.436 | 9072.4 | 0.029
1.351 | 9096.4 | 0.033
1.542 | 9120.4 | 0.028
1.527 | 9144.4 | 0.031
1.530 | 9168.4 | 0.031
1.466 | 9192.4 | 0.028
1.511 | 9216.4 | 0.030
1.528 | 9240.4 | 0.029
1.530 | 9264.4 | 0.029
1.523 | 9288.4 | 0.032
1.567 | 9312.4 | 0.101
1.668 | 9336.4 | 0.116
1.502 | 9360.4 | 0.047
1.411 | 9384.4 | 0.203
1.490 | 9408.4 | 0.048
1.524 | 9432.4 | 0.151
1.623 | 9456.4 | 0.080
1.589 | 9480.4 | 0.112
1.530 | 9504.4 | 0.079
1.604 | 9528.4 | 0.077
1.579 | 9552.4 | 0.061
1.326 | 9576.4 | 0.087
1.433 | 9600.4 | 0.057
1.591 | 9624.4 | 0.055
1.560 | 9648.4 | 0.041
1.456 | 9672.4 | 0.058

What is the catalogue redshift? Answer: 0.63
